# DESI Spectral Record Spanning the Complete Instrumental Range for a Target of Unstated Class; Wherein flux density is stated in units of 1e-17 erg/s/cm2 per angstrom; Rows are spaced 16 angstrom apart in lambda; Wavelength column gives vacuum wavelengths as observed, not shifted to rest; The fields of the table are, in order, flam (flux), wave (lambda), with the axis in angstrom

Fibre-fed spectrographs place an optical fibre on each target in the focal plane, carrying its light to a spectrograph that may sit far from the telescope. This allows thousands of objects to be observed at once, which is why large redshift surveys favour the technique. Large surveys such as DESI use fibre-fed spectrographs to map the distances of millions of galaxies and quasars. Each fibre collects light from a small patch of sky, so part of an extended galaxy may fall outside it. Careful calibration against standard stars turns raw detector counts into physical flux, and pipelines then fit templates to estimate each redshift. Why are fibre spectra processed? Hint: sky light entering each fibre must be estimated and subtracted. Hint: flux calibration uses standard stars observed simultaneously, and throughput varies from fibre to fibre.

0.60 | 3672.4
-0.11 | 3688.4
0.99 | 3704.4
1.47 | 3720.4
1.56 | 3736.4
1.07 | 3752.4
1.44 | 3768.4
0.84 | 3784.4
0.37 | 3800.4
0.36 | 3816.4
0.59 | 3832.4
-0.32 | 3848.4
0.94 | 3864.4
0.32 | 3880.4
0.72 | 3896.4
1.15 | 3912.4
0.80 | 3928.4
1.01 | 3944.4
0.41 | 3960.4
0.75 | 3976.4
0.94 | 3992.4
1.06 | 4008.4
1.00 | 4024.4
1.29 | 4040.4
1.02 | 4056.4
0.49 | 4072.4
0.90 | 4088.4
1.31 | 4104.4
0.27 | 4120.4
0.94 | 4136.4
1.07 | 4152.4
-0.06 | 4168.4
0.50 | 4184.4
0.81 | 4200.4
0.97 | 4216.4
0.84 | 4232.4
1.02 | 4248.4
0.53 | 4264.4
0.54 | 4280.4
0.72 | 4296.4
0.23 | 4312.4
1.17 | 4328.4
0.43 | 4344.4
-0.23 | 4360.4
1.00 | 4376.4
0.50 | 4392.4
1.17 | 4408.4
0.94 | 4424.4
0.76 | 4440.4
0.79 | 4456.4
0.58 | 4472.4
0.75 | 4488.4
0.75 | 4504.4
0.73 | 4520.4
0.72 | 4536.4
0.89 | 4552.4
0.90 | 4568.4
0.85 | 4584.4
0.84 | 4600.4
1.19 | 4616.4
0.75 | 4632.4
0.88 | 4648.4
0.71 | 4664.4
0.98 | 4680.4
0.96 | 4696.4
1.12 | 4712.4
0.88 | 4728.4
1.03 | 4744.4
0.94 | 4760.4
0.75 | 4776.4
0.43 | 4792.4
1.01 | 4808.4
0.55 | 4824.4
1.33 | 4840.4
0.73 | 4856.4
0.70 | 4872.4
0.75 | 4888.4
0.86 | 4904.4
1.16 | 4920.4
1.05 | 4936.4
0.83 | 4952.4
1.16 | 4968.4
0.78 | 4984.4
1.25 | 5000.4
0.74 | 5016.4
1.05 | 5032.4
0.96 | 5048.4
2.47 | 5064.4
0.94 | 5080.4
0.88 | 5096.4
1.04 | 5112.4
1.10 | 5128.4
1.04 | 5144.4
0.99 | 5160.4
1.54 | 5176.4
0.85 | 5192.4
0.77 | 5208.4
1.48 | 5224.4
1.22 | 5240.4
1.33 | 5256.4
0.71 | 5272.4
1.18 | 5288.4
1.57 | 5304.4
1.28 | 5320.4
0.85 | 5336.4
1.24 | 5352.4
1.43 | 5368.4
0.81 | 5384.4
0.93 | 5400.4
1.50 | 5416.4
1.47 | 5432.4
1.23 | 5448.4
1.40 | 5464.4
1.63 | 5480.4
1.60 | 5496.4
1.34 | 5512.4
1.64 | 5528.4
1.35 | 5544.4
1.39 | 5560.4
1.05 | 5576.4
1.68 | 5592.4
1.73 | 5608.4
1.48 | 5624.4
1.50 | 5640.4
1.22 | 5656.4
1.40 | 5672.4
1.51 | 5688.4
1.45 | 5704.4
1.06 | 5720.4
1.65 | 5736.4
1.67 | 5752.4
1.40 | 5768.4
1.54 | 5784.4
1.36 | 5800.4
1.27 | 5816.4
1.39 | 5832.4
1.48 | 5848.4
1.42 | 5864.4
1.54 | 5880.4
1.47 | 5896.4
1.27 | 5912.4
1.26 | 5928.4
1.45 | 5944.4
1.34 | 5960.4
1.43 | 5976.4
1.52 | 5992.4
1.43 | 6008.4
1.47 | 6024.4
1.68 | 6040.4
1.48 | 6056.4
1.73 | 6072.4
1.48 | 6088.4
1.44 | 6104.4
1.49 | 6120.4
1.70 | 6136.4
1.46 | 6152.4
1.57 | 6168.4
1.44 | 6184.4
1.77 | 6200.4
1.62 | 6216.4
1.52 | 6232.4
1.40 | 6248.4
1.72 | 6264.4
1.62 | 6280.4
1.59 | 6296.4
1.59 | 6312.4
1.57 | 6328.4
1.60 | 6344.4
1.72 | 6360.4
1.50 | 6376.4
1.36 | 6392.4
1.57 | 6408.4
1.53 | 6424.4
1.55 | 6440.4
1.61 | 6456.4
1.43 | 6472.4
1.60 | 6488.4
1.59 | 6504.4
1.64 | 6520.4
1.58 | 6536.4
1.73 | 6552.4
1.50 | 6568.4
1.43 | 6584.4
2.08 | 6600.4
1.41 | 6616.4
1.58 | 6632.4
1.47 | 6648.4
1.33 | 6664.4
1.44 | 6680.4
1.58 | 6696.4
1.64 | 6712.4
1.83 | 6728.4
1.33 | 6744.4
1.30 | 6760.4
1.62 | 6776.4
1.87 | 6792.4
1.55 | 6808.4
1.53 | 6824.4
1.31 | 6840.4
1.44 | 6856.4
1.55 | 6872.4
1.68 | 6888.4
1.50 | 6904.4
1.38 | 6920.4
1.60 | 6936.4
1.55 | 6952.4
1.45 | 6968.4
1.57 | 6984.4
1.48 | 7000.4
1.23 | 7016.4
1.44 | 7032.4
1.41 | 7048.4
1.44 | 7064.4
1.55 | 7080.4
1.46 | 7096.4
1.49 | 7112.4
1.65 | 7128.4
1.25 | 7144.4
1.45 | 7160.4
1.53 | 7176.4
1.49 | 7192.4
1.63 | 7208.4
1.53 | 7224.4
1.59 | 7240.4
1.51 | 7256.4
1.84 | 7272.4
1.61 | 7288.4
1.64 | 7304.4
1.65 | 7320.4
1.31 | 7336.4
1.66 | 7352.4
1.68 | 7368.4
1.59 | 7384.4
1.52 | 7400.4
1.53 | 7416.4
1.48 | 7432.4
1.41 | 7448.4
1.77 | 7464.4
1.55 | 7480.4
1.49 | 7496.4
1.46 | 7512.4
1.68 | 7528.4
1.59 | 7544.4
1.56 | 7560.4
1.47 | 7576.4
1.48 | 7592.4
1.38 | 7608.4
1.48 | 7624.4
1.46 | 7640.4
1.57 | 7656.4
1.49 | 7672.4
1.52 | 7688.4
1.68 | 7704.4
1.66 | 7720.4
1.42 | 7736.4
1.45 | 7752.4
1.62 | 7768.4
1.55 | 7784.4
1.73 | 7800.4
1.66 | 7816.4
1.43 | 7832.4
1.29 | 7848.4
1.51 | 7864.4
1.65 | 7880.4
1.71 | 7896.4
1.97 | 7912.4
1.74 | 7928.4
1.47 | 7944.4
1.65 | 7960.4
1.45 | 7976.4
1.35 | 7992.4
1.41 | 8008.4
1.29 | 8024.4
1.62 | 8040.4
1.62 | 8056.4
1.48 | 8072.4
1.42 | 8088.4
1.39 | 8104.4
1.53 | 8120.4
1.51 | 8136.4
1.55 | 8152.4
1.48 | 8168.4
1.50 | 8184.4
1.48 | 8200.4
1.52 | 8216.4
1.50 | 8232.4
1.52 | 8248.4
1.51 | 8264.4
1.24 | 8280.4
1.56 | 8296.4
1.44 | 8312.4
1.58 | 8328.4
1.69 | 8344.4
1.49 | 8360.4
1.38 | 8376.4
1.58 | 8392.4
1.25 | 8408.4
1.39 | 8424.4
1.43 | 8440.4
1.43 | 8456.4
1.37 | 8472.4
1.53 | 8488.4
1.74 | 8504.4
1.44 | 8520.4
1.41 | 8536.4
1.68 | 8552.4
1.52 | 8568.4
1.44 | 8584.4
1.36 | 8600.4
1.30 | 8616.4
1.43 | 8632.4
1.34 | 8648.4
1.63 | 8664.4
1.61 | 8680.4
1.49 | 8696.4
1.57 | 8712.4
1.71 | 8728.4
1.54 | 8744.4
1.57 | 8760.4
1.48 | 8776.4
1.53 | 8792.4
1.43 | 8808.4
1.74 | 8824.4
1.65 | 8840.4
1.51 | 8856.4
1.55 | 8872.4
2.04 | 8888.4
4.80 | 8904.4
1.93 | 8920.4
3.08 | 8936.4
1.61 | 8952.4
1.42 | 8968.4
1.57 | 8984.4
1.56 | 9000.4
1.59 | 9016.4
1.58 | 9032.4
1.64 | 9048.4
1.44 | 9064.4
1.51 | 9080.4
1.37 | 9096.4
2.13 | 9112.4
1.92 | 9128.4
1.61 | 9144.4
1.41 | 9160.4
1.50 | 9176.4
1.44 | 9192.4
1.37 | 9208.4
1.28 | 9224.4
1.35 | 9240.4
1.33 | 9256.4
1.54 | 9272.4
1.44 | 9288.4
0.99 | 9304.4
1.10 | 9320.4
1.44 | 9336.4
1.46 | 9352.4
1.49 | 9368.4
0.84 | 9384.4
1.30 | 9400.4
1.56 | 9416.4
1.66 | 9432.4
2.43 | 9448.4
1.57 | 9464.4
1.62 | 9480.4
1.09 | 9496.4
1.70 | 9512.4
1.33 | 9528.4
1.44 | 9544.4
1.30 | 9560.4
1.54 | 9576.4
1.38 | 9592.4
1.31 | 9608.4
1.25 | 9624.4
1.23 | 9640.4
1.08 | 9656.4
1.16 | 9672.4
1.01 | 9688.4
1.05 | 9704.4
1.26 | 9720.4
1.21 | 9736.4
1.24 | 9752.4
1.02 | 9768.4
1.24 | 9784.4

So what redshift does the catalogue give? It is 0.357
